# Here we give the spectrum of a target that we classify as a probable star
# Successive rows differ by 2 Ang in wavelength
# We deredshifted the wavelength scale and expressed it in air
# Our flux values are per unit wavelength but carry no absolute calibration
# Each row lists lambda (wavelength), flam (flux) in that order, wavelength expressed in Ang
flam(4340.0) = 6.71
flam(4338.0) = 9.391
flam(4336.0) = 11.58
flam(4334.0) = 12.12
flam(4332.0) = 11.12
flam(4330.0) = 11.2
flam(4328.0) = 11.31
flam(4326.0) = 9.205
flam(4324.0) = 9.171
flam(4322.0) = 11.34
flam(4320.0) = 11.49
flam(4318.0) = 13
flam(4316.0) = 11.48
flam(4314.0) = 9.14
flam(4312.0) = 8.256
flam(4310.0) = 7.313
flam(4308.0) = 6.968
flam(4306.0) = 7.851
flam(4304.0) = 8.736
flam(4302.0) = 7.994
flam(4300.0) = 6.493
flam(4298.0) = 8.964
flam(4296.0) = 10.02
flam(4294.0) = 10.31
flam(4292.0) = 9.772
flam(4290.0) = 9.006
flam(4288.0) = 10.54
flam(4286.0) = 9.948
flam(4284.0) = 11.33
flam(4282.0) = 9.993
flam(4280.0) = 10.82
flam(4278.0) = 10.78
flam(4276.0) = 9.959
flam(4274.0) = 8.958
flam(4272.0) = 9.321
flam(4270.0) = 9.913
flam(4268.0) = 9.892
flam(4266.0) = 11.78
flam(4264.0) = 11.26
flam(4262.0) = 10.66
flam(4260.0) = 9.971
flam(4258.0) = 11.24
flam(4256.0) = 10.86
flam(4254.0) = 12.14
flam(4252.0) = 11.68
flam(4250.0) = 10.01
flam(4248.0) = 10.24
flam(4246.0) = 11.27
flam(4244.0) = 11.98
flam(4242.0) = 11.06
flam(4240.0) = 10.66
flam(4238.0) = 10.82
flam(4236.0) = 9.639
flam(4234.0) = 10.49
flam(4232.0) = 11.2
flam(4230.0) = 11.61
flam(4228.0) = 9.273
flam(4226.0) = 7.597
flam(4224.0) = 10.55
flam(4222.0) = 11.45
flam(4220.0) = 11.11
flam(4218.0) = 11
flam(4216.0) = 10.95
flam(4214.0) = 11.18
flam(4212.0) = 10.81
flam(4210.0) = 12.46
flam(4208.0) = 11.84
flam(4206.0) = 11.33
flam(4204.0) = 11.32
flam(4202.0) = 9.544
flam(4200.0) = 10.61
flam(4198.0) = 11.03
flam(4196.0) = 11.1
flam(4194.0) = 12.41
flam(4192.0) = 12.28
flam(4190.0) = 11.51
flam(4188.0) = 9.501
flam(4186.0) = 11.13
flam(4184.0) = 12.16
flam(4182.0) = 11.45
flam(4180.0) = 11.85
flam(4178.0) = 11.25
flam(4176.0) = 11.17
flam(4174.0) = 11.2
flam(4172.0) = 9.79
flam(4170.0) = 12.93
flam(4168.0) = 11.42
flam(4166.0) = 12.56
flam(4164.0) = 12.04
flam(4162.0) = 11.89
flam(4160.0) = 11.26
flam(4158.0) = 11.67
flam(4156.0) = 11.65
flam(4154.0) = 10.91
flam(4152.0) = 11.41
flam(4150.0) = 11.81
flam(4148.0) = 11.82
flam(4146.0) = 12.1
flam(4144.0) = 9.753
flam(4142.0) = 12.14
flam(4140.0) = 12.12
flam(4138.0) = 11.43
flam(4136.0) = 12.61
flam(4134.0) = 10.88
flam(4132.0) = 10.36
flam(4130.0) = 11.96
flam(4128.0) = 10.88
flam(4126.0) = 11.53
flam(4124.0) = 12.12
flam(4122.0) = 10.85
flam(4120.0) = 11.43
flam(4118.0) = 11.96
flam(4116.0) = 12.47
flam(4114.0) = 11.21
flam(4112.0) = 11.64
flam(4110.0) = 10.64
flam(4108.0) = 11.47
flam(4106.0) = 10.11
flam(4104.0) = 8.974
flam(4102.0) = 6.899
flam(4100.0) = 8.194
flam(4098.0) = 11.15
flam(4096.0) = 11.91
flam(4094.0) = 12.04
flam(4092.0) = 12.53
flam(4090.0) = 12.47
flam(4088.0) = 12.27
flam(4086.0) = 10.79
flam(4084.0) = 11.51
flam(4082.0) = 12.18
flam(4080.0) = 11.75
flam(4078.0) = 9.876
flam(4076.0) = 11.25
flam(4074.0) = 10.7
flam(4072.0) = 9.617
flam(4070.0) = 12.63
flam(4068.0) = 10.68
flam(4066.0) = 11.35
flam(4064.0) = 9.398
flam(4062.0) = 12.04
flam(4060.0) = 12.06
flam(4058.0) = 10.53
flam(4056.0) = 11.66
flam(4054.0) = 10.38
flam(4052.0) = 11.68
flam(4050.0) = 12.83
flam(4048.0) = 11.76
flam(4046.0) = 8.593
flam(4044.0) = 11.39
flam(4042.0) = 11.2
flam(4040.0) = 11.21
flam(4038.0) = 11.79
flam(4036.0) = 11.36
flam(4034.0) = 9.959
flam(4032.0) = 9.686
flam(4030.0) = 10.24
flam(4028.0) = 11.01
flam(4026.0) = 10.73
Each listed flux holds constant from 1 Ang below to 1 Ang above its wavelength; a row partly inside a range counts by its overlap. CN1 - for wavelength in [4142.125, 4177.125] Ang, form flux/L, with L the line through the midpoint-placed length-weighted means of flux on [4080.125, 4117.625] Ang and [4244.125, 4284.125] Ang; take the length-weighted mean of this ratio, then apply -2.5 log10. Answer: -0.06 mag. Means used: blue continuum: 11.1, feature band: 11.5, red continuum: 10.6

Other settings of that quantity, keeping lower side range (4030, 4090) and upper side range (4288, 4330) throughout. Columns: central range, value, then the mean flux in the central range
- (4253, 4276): -0.08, 10.5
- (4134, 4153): -0.11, 11.6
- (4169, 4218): -0.11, 11.3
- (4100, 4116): 0.07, 10.2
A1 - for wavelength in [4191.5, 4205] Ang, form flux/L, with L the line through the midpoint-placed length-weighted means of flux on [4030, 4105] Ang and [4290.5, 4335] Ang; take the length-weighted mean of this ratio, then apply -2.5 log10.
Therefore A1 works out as -0.087 mag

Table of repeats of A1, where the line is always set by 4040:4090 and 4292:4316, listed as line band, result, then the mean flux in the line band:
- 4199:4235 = -0.14 mag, 10.8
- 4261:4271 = -0.19 mag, 10.7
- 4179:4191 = -0.14 mag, 11.3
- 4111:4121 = -0.11 mag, 11.7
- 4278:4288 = -0.20 mag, 10.6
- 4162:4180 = -0.16 mag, 11.6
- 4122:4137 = -0.09 mag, 11.4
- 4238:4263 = -0.20 mag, 11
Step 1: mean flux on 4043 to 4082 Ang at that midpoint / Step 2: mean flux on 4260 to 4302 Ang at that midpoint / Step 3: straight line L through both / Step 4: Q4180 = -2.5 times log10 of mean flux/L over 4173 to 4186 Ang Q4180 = -0.10 mag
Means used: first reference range 11.1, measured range 11.5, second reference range 9.94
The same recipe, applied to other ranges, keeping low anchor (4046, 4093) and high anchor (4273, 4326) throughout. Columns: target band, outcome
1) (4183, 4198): -0.10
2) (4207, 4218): -0.12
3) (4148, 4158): -0.08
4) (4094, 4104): 0.14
